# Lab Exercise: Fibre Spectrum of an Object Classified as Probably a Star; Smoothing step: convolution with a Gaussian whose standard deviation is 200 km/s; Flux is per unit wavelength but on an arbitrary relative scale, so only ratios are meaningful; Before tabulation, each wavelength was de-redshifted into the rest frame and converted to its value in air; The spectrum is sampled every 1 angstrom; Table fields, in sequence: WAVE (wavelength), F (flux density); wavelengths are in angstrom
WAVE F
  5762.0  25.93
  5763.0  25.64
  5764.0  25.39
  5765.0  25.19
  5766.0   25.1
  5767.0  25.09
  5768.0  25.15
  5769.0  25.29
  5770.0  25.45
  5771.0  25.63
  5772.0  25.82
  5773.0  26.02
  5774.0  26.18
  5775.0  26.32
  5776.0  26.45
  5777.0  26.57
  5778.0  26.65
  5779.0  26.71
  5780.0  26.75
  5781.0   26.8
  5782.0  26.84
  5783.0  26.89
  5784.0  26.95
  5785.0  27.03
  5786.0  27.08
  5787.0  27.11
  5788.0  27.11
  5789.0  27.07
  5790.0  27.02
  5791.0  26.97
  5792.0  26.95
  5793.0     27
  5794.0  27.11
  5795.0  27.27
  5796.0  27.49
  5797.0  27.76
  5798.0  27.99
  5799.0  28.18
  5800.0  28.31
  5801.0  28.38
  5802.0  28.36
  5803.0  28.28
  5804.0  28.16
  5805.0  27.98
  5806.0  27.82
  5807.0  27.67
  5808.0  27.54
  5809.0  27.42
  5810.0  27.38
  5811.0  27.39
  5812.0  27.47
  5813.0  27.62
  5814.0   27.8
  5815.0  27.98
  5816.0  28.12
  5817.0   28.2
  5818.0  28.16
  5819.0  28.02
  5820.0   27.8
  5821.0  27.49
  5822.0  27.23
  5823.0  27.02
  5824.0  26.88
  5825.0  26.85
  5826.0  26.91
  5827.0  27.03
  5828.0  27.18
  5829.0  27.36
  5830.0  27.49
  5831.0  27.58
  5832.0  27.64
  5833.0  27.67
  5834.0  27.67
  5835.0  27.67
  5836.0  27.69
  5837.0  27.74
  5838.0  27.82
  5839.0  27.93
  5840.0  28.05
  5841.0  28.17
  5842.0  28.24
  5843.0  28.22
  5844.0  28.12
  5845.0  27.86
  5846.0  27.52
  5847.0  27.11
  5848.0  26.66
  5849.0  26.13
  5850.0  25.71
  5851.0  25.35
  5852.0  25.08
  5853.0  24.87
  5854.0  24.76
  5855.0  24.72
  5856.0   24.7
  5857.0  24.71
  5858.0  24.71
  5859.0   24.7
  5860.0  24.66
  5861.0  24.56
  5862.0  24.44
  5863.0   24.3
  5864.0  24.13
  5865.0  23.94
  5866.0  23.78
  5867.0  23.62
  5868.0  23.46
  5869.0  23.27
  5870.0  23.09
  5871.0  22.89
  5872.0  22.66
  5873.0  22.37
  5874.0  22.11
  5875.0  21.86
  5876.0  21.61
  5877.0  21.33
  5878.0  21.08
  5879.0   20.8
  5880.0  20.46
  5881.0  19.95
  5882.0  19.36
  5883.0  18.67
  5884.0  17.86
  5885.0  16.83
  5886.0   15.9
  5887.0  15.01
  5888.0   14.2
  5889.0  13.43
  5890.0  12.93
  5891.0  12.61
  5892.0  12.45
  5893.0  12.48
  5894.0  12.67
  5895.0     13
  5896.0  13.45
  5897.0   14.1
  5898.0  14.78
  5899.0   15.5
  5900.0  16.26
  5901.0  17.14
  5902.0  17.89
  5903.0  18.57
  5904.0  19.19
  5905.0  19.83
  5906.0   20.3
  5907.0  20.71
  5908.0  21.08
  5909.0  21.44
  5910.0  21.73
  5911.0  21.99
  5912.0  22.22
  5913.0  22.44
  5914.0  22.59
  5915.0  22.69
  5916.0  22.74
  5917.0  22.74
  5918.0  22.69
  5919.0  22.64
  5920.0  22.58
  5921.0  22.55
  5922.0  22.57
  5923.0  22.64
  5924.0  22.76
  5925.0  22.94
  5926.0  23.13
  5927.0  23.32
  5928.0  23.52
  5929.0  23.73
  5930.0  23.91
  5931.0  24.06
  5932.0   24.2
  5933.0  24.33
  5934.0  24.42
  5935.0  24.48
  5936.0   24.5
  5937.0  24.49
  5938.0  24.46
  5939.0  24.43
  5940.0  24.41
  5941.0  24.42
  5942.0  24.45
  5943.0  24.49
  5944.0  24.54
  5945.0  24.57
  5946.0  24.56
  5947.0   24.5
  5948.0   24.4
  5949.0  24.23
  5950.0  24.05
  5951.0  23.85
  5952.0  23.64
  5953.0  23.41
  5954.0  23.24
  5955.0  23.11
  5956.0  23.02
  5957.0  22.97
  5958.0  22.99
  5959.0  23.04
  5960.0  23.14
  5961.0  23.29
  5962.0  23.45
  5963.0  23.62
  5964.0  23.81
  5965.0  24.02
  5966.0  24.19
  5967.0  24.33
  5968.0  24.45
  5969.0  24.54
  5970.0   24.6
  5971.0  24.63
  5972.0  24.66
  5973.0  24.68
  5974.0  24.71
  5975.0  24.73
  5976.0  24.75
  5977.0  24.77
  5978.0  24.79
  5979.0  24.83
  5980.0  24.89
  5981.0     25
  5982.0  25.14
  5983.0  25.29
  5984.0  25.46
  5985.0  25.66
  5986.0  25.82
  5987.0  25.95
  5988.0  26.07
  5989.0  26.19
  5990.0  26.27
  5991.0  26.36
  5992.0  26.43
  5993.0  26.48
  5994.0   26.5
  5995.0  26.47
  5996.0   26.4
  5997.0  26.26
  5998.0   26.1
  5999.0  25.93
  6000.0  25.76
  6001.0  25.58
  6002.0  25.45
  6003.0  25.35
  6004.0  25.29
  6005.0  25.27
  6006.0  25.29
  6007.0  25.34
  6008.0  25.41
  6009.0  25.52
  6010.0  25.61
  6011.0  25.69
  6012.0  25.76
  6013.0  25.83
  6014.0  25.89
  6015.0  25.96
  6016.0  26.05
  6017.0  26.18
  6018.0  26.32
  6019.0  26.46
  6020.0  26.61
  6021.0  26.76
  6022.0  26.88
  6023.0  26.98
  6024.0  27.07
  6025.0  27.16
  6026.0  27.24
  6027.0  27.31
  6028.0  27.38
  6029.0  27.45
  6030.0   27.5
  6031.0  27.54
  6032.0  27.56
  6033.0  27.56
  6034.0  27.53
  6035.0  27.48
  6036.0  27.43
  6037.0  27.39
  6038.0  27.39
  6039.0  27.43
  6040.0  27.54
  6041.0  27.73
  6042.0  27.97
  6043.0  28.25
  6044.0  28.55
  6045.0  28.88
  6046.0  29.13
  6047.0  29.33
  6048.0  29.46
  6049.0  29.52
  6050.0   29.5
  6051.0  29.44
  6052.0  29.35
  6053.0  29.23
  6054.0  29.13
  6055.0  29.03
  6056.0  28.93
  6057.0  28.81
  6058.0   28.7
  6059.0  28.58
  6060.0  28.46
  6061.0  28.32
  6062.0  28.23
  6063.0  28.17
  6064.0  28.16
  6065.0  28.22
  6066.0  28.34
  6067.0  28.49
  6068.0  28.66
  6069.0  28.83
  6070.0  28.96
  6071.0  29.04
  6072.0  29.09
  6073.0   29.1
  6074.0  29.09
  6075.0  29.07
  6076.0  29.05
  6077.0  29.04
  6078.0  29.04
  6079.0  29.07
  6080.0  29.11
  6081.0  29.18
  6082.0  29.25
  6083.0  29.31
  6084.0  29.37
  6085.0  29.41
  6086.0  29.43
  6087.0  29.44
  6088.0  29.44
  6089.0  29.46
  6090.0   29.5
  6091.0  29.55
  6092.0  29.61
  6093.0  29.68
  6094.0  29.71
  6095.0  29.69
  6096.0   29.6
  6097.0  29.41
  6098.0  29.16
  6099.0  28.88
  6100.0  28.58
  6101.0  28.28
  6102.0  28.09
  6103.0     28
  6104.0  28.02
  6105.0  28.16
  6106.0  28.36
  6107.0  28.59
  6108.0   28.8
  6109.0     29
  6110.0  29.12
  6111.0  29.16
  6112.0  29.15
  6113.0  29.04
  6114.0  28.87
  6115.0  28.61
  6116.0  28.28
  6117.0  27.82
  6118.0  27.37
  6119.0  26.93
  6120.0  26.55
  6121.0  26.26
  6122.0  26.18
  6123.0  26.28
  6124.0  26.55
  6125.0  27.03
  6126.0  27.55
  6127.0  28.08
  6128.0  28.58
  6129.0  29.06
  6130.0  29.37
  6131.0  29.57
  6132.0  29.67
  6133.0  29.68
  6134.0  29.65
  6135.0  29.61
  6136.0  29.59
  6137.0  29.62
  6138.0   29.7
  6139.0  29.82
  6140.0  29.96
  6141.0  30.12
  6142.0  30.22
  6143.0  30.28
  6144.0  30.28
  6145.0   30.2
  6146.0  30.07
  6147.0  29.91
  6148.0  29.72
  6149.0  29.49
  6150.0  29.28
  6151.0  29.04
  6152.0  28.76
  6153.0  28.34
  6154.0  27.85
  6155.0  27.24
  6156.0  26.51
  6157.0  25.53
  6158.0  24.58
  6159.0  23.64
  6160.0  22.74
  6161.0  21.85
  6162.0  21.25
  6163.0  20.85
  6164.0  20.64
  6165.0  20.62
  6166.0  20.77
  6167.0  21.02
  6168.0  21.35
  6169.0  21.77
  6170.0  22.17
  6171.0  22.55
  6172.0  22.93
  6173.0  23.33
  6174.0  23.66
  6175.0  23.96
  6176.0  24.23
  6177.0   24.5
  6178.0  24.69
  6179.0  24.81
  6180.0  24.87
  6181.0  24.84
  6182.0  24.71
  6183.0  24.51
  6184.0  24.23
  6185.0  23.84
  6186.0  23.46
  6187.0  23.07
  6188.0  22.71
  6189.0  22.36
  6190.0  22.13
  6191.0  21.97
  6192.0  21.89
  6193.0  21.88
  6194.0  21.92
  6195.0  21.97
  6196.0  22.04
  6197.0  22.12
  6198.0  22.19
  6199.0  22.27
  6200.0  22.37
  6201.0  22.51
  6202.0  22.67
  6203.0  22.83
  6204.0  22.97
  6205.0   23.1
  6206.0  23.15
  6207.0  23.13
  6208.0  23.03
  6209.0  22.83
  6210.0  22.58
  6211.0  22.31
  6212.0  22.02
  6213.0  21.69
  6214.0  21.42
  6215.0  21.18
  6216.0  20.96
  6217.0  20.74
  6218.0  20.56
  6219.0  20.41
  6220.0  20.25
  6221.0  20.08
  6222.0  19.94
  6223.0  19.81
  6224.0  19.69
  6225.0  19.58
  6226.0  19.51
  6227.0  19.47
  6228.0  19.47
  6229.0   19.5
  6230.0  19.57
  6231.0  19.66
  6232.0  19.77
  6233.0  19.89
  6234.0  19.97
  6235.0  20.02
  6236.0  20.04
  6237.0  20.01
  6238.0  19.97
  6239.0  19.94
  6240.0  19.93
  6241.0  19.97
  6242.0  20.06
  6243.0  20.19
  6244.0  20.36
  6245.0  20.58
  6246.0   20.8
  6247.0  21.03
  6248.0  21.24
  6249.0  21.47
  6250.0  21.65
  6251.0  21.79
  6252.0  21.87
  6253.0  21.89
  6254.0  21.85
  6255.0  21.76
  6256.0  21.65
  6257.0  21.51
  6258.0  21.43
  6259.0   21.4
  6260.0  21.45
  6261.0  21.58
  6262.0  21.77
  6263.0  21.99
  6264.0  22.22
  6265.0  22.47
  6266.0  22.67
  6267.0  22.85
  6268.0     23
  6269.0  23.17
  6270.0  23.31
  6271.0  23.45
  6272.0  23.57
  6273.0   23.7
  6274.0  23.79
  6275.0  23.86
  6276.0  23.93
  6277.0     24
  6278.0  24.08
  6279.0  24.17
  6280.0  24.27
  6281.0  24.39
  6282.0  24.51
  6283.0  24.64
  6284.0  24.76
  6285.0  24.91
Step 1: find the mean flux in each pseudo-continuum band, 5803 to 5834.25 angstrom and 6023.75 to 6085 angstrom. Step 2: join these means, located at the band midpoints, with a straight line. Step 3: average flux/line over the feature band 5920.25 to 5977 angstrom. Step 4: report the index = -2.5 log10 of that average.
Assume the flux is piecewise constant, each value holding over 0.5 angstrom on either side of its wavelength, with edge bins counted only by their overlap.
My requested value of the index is 0.17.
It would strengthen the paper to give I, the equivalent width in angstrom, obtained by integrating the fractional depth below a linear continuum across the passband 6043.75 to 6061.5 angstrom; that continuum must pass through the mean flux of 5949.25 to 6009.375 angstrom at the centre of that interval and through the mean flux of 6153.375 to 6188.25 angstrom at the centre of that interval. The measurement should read -3.4 angstrom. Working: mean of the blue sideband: 24.9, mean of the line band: 29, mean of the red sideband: 23.5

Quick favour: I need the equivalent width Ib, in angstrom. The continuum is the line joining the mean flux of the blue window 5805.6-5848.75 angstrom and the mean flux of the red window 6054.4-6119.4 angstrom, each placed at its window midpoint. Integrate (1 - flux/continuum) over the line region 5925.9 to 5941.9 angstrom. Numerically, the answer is 2.3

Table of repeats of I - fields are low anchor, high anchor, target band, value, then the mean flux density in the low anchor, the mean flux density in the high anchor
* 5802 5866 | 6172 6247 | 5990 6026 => -2.4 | 26.9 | 21.7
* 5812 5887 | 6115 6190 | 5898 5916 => 3.7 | 25.1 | 26.2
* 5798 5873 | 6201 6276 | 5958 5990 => 0.2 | 26.6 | 21.4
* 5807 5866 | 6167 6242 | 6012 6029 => -1.6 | 26.8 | 21.8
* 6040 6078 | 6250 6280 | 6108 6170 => -2.0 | 28.8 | 22.6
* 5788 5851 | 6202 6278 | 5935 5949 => 0.7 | 27.5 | 21.4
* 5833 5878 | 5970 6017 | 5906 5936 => 3.0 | 25.2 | 25.6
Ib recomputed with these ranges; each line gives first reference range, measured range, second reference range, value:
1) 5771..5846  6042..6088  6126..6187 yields -4.2 angstrom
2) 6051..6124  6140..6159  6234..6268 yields -2.0 angstrom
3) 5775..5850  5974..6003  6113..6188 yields 1.3 angstrom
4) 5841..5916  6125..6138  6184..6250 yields -4.8 angstrom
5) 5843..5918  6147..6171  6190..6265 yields -3.9 angstrom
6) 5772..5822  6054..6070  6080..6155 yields 0.0 angstrom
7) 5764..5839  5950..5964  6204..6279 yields 1.0 angstrom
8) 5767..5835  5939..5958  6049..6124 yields 2.7 angstrom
